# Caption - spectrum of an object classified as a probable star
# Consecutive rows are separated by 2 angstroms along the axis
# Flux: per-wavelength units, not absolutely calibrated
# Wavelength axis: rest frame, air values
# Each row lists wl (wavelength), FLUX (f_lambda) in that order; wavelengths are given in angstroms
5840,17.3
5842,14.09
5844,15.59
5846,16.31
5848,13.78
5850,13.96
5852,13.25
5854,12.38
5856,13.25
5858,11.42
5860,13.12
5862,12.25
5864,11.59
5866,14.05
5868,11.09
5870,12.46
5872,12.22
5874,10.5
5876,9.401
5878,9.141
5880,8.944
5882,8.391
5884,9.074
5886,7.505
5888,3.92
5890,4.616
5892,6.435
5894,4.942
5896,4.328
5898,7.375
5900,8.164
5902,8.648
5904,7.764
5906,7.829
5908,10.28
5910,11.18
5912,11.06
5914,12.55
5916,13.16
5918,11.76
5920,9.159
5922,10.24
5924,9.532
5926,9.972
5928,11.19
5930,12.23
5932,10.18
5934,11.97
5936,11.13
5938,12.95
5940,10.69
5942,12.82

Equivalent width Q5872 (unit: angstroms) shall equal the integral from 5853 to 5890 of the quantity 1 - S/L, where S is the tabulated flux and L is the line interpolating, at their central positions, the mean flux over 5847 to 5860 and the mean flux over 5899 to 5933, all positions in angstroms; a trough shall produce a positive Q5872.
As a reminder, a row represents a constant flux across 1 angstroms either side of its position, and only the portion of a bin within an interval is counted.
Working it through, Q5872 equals 5.6 angstroms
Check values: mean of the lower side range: 13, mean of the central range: 10.4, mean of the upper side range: 10.3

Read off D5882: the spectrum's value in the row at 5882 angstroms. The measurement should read 8.391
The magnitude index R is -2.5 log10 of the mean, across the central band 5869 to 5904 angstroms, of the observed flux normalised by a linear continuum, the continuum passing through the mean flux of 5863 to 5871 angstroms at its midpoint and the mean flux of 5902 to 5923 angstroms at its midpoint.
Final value 0.40 mag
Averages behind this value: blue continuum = 12.3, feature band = 8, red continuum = 10.4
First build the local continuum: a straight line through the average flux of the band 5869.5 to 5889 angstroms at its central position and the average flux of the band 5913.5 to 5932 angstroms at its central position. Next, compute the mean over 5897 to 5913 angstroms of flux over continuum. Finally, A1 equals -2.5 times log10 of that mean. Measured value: 0.135 mag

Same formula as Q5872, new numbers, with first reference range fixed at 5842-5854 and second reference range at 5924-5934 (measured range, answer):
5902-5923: 2.1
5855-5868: 1.2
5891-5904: 5.8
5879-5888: 3.4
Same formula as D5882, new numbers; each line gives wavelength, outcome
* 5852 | 13.25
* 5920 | 9.159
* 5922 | 10.24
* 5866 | 14.05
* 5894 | 4.942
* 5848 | 13.78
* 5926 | 9.972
